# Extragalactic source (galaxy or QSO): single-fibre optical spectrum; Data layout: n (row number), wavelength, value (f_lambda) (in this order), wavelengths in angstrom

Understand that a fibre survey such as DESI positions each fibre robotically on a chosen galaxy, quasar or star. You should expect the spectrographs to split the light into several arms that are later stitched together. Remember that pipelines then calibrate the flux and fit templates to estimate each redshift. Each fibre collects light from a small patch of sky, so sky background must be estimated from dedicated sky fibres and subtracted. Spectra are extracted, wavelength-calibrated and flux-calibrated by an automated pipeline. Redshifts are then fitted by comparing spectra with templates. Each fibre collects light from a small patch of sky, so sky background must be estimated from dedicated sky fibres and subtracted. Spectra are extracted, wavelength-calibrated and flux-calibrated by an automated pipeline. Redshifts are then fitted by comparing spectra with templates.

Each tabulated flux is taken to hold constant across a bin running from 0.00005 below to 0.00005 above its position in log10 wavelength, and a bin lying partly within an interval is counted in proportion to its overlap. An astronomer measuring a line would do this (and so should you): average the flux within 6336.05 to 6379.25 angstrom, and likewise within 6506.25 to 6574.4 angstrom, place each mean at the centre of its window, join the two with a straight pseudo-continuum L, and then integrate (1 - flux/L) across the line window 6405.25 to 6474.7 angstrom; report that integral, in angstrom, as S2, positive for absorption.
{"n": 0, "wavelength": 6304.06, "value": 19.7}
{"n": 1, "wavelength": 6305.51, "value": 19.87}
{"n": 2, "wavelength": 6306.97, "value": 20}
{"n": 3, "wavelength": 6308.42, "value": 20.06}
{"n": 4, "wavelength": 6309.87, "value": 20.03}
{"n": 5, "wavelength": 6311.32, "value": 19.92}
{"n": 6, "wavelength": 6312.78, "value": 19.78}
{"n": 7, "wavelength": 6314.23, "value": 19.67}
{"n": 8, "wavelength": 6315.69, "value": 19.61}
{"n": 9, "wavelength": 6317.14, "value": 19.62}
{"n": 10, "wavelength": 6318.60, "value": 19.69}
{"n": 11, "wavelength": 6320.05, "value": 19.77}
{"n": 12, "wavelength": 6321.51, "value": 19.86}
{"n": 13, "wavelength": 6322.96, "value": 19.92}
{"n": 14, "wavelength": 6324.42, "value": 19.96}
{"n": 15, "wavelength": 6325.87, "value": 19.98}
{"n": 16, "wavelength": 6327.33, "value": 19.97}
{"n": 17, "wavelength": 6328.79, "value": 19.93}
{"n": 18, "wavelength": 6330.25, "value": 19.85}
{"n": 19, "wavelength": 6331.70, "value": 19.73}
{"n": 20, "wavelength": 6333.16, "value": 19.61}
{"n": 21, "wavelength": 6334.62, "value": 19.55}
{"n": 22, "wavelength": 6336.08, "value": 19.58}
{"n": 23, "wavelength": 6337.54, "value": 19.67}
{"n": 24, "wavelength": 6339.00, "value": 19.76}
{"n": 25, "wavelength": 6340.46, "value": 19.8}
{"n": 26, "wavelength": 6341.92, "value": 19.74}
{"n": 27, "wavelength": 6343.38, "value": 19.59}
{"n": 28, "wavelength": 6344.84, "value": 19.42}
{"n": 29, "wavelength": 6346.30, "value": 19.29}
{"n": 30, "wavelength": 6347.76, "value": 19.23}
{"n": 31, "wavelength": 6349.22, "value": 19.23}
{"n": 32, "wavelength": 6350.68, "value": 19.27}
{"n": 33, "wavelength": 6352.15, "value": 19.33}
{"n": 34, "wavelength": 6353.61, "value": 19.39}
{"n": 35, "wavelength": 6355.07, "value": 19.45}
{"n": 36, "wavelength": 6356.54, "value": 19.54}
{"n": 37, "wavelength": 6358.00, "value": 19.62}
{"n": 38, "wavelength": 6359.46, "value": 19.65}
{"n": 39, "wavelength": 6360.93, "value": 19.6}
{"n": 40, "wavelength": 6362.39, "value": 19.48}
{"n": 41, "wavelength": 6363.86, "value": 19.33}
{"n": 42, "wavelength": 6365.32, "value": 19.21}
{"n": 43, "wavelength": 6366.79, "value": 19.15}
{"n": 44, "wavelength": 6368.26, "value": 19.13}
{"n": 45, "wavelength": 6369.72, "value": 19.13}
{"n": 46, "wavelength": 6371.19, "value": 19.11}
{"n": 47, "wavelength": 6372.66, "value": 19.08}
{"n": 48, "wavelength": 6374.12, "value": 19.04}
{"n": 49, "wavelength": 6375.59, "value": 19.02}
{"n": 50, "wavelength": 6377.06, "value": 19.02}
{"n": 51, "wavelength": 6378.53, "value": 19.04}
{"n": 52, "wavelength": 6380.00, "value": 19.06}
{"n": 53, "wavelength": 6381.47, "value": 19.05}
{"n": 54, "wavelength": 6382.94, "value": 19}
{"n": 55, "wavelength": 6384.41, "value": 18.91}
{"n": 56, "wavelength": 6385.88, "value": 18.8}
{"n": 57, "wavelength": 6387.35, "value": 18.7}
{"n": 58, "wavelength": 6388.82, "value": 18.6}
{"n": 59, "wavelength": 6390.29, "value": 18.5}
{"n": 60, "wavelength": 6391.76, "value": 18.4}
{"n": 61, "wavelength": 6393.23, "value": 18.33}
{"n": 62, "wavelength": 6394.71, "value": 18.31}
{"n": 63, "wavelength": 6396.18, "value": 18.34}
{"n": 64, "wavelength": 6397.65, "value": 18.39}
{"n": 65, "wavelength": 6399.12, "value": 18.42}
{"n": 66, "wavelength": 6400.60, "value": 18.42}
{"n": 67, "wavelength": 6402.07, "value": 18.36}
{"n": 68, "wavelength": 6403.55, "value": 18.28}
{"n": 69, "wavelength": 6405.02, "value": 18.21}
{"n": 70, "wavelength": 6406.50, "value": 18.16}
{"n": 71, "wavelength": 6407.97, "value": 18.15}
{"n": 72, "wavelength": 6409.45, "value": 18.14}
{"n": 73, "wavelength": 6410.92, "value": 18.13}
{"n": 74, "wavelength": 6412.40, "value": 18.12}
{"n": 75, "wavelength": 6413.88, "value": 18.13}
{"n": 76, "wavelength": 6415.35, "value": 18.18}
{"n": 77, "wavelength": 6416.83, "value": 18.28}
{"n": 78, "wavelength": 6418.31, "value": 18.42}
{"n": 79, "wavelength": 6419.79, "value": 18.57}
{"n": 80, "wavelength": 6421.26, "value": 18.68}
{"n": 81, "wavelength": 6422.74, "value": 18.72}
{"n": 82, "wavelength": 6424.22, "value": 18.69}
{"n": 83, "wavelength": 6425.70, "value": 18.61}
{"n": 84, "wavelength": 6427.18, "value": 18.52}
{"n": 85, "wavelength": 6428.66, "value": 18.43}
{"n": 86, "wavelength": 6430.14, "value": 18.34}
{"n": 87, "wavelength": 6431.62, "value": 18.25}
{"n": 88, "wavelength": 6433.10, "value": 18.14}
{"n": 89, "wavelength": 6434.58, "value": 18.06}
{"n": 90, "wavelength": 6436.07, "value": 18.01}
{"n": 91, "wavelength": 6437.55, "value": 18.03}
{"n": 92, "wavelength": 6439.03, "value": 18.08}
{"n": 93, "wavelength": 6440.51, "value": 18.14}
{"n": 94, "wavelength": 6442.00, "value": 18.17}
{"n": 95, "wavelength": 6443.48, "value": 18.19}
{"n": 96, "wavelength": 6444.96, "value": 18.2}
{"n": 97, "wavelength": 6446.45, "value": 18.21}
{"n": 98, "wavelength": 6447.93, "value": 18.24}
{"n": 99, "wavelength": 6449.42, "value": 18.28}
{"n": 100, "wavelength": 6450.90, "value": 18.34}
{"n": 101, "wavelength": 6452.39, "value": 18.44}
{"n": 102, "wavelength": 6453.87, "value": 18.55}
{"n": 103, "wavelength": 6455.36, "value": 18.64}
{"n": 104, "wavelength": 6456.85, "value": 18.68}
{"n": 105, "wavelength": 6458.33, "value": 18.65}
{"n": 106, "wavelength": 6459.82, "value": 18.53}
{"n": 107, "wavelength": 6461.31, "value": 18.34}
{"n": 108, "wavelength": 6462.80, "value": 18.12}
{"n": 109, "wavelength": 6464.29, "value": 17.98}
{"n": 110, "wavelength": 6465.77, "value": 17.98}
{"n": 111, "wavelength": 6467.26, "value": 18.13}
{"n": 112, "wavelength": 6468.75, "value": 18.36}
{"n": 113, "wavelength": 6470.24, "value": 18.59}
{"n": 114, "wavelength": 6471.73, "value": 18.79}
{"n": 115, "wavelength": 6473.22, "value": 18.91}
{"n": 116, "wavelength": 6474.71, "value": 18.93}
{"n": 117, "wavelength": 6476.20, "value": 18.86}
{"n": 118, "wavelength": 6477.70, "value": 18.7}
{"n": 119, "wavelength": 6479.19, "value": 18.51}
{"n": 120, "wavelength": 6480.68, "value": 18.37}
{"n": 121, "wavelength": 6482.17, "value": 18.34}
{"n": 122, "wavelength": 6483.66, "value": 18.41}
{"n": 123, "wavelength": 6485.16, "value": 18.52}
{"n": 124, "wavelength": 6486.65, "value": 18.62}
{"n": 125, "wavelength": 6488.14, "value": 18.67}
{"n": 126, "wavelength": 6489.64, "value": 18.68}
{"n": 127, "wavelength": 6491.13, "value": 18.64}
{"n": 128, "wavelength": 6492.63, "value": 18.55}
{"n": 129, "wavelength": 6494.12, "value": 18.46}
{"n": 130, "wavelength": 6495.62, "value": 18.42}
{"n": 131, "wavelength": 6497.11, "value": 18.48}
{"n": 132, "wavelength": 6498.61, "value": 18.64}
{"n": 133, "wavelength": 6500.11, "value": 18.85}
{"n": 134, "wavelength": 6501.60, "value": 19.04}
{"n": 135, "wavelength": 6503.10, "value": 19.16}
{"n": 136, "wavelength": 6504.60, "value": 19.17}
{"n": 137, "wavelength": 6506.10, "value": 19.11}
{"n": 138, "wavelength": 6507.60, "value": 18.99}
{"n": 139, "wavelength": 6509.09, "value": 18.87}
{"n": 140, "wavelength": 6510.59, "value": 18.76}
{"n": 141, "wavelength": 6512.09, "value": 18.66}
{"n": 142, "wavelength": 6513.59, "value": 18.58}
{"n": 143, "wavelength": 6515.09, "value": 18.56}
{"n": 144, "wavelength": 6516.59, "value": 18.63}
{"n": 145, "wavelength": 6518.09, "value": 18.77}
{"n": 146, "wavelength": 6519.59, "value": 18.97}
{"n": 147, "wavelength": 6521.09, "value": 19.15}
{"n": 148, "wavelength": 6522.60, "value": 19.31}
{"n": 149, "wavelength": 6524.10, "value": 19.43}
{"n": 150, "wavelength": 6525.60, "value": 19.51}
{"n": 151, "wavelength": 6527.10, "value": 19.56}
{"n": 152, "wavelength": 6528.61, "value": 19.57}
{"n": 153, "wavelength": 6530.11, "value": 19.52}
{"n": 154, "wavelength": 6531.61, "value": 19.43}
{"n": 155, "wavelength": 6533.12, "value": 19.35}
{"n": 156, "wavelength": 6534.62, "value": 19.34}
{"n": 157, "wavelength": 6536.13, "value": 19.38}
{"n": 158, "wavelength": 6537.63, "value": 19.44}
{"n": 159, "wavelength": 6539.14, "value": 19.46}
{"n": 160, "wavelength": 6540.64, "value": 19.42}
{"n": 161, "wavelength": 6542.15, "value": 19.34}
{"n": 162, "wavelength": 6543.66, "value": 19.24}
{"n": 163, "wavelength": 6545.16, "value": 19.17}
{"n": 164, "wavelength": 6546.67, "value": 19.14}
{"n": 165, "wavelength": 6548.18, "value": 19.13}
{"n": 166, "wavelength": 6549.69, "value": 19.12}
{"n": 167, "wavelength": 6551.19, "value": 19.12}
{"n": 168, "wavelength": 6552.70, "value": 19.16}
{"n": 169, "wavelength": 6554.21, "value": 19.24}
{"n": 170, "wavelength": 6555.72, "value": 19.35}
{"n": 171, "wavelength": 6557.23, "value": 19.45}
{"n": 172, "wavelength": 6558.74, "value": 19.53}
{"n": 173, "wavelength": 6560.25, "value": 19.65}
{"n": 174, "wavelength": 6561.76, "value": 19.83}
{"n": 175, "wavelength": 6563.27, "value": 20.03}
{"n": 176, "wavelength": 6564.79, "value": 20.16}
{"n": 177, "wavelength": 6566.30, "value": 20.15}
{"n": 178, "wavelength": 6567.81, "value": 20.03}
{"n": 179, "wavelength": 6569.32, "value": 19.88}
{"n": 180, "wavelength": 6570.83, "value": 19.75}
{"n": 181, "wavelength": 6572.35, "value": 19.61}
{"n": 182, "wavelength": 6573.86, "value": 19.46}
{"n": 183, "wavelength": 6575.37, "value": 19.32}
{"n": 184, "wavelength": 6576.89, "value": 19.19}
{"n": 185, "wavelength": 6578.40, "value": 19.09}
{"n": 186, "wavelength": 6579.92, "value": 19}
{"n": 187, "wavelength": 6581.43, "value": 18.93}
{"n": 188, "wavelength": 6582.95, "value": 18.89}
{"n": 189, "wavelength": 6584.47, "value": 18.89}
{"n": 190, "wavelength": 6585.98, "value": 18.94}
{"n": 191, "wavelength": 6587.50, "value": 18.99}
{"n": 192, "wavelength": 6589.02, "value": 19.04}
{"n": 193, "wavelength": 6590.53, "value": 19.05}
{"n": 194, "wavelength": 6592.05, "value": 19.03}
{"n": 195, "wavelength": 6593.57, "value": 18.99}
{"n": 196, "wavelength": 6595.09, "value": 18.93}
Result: 3.6 angstrom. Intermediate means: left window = 19.4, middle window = 18.3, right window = 19.3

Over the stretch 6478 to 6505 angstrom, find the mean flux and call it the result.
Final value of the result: 18.6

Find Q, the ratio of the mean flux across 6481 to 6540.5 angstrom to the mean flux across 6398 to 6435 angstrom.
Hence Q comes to 1.0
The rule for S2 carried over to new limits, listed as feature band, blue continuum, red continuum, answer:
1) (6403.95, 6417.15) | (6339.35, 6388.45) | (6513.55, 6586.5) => 0.76 angstrom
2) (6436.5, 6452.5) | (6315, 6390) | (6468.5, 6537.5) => 0.74 angstrom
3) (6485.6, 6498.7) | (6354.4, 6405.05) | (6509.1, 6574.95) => 0.44 angstrom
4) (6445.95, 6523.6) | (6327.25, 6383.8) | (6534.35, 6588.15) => 3.06 angstrom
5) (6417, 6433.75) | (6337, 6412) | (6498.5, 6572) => 0.52 angstrom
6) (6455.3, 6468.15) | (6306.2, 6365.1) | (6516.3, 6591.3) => 0.76 angstrom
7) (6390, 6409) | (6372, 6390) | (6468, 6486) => 0.55 angstrom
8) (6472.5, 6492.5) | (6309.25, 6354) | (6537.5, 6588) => 0.88 angstrom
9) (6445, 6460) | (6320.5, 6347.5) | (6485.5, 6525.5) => 0.52 angstrom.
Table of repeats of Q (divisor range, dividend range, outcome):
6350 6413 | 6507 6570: 1.03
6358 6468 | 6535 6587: 1.05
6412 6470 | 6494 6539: 1.04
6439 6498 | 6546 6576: 1.06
